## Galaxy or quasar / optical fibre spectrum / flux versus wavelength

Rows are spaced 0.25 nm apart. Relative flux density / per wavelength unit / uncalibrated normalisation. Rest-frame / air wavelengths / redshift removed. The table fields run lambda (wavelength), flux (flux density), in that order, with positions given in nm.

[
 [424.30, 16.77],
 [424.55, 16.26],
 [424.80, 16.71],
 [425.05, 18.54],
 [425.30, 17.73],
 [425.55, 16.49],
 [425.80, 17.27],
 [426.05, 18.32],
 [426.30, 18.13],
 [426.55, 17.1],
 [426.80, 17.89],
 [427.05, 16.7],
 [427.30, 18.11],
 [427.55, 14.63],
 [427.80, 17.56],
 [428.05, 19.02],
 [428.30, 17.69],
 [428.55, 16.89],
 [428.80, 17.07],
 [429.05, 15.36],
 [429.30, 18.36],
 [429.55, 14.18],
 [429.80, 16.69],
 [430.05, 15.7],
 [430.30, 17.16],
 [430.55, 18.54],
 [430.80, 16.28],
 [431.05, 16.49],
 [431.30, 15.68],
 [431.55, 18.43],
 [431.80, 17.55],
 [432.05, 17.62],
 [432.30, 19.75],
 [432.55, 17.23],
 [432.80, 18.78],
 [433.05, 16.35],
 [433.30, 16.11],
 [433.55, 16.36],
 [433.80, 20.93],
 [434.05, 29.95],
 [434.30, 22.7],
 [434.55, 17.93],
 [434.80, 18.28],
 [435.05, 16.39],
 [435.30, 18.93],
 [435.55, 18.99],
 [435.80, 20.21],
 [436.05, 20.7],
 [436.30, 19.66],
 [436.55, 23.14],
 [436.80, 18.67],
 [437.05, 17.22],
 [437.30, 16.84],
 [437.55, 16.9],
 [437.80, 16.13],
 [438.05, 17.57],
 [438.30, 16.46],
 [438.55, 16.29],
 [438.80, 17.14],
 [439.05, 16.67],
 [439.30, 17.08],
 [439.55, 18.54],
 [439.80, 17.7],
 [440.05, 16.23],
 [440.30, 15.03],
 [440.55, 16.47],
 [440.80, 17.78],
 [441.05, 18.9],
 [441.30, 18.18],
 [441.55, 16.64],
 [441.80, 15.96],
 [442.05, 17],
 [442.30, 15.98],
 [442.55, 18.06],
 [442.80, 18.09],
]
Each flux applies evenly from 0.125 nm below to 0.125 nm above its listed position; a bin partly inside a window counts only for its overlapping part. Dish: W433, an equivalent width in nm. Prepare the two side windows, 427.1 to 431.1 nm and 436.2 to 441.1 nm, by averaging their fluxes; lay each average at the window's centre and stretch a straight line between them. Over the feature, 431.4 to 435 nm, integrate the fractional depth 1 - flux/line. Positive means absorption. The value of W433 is -0.40 nm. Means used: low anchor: 16.9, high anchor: 17.5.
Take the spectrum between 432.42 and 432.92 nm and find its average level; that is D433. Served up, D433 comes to 18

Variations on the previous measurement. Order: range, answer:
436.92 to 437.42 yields 17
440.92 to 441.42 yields 18.5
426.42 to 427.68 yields 16.9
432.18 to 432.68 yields 18.5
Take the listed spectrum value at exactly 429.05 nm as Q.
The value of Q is 15.36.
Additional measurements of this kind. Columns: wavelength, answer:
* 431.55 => 18.43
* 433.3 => 16.11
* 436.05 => 20.7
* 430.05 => 15.7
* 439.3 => 17.08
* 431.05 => 16.49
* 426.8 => 17.89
